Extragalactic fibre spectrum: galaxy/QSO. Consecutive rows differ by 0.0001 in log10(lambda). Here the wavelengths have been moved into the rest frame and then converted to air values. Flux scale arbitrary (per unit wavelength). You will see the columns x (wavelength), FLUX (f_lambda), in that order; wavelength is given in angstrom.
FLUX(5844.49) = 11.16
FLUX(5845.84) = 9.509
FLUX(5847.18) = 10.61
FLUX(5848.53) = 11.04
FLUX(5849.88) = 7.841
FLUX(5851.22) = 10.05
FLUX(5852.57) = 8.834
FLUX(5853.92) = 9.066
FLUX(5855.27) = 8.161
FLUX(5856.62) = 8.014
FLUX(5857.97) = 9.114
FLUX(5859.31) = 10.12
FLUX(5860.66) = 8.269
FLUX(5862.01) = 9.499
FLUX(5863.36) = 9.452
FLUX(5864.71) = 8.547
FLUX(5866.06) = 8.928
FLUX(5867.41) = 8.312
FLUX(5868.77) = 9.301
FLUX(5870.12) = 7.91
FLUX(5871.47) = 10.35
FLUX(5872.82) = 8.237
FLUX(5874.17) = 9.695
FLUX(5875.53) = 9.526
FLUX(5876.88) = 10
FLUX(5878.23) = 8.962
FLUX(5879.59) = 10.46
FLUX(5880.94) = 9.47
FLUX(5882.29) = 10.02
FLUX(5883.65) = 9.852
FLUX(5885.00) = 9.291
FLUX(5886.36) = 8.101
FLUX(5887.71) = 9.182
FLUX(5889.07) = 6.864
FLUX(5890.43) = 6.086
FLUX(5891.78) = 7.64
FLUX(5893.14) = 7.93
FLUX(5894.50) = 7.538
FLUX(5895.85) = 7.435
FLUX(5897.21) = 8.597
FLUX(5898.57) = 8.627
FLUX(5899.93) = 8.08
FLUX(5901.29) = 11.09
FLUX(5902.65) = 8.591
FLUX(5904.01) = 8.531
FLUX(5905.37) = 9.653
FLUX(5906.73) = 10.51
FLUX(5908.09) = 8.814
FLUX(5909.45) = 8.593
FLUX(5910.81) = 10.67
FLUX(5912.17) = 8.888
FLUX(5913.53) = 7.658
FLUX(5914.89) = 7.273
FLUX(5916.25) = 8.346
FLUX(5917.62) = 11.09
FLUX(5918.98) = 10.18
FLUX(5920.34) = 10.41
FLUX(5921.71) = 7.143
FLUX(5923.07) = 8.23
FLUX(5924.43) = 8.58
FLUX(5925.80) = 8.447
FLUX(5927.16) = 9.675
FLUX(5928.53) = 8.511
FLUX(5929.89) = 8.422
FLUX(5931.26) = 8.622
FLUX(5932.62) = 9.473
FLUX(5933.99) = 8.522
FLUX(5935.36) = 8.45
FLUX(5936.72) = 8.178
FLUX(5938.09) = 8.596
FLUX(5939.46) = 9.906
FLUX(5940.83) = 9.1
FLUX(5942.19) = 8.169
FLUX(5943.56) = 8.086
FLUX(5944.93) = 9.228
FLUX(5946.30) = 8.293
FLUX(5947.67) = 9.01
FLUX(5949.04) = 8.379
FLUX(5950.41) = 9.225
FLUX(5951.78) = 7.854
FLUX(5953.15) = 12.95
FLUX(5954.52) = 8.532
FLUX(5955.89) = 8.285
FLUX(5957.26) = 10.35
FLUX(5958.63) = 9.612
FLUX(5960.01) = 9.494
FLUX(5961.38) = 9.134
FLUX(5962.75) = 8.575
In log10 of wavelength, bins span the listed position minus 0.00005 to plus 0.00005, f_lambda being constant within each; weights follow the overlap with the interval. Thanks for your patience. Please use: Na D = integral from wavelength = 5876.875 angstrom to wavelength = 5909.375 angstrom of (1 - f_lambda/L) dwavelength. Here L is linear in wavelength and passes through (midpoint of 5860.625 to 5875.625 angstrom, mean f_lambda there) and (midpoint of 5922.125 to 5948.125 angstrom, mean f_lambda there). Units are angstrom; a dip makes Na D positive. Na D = 0.4 angstrom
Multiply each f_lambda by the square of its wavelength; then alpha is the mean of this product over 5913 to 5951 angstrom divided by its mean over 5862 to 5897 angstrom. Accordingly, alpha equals 1.02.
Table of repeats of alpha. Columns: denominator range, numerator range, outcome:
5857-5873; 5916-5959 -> 1.02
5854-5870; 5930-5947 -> 1.01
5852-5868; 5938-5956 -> 1.05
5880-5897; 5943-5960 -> 1.12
